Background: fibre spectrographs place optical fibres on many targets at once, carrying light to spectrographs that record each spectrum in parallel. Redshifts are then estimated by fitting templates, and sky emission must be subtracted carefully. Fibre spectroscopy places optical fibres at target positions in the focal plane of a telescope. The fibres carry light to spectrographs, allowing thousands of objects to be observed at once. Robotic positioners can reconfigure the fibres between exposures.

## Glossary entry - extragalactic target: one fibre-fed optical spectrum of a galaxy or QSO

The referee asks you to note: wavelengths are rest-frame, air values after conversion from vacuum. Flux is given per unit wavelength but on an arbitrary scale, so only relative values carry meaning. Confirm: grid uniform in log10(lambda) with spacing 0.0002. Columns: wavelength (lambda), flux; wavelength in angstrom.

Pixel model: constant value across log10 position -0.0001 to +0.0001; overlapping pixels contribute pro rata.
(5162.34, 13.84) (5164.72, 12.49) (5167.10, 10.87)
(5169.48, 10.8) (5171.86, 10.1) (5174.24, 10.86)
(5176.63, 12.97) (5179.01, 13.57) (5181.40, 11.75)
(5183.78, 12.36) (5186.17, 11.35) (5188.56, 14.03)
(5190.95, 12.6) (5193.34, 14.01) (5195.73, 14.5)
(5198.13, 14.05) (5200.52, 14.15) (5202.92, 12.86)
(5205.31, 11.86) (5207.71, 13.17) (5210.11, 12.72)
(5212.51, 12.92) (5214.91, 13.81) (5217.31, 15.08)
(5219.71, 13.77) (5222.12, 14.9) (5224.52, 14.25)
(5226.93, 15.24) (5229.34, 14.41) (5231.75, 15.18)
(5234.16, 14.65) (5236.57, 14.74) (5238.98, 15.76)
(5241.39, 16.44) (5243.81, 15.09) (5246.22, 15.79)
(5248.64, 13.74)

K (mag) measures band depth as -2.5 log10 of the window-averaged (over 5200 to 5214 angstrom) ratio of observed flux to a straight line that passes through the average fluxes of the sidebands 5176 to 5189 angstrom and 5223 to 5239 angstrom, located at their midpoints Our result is 0.07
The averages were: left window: 12.6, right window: 14.8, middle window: 12.9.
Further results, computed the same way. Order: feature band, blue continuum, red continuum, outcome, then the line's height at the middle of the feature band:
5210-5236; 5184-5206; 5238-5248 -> 0.02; 14.7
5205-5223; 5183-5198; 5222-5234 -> 0.05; 14.2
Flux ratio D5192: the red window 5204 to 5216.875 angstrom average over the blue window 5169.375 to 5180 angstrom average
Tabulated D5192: 1.11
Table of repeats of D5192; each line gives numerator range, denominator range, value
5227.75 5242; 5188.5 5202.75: 1.10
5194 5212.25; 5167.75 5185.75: 1.14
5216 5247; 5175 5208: 1.15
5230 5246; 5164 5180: 1.32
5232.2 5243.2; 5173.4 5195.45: 1.21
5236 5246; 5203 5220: 1.17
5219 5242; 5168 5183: 1.28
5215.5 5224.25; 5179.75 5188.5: 1.19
